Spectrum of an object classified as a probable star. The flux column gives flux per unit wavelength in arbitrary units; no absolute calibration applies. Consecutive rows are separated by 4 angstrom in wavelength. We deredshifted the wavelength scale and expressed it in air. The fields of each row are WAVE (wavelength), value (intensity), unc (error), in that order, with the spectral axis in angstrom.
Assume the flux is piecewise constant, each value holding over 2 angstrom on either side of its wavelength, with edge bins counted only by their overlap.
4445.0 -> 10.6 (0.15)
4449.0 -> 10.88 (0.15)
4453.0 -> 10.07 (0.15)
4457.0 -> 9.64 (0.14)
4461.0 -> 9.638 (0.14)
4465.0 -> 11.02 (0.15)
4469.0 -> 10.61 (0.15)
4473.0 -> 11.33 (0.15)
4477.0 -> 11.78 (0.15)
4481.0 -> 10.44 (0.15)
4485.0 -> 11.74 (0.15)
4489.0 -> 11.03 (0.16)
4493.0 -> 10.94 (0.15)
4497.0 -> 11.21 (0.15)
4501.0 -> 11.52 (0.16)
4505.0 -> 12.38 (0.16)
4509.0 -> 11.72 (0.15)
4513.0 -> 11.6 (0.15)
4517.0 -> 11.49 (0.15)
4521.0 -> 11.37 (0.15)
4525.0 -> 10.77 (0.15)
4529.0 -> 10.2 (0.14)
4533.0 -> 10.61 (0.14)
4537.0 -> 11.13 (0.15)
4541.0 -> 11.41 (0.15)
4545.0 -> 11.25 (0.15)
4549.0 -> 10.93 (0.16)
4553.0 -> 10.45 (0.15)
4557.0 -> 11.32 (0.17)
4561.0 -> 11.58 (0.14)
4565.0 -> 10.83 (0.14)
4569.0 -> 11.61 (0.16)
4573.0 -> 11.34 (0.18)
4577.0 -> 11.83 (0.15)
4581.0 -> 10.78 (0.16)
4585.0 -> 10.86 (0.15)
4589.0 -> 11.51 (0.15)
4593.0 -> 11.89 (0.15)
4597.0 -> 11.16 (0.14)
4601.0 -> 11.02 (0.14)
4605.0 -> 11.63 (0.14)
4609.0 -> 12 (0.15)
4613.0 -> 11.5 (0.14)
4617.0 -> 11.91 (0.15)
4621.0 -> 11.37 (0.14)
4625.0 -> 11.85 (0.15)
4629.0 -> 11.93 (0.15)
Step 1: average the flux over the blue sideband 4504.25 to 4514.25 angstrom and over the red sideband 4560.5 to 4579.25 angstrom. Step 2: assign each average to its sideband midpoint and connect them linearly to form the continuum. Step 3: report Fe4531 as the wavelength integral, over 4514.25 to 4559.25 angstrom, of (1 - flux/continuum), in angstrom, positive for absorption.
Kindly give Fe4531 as 2.5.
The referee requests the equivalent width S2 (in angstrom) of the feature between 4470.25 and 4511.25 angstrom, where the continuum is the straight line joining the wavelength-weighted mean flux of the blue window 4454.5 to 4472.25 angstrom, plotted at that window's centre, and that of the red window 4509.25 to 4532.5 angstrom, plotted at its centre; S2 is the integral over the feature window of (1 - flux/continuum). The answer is -2.7 angstrom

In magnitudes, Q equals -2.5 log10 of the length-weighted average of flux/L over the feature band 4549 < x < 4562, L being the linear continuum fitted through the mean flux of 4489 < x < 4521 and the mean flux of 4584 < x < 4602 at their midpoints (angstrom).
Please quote 0.034 mag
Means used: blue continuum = 11.5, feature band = 11.1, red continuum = 11.3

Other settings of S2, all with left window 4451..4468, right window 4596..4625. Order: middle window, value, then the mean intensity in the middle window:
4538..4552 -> -0.3 angstrom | 11.1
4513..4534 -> -0.5 angstrom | 11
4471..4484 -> -1.2 angstrom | 11.2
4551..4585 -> -0.1 angstrom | 11.2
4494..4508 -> -1.5 angstrom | 11.7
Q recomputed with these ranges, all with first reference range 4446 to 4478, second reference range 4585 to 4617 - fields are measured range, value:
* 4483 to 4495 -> -0.05 mag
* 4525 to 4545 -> 0.02 mag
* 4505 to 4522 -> -0.07 mag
